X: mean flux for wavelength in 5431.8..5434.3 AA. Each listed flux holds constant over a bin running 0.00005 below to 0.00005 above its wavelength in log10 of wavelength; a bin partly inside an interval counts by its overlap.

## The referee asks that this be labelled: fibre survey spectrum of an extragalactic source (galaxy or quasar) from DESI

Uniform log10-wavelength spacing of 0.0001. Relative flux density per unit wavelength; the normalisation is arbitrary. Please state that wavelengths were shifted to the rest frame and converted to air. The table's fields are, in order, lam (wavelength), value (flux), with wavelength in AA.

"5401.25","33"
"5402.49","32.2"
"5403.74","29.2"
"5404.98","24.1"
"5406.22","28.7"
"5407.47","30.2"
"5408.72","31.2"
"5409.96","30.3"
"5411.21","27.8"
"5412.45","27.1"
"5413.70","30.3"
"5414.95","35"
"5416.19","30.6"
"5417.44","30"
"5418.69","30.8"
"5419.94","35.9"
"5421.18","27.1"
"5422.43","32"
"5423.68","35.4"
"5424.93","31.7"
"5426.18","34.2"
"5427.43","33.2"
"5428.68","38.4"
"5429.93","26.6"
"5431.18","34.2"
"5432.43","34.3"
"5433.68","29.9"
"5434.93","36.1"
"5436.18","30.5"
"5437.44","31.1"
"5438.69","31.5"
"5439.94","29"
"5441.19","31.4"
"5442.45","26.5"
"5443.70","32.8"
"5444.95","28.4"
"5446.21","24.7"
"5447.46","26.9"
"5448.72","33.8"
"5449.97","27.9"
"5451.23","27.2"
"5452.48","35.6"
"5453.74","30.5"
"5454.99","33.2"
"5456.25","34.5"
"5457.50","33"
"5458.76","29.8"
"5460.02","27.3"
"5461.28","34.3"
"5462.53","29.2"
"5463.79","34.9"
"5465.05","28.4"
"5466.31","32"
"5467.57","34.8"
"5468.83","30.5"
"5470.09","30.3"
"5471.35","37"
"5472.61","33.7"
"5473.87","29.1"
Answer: 32.1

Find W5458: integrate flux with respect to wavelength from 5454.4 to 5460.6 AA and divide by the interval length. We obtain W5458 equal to 31.6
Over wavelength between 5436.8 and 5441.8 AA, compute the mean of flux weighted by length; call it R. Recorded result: 30.7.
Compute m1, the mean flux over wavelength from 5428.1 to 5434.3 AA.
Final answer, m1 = 32.7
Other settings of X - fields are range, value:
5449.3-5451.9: 27.9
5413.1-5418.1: 31.5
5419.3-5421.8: 31.6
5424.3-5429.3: 34.4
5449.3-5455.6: 30.9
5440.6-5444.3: 30.2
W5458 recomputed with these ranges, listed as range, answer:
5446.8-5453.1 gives 30.3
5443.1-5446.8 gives 28.6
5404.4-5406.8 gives 26.5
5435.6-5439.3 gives 31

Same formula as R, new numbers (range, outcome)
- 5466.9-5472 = 33.1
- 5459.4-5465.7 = 30.8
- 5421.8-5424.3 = 33.6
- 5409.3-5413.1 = 28.5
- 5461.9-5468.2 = 31.9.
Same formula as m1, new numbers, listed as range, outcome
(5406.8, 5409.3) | 30.5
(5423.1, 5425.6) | 33.5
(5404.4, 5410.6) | 28.9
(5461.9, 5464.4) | 32.1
